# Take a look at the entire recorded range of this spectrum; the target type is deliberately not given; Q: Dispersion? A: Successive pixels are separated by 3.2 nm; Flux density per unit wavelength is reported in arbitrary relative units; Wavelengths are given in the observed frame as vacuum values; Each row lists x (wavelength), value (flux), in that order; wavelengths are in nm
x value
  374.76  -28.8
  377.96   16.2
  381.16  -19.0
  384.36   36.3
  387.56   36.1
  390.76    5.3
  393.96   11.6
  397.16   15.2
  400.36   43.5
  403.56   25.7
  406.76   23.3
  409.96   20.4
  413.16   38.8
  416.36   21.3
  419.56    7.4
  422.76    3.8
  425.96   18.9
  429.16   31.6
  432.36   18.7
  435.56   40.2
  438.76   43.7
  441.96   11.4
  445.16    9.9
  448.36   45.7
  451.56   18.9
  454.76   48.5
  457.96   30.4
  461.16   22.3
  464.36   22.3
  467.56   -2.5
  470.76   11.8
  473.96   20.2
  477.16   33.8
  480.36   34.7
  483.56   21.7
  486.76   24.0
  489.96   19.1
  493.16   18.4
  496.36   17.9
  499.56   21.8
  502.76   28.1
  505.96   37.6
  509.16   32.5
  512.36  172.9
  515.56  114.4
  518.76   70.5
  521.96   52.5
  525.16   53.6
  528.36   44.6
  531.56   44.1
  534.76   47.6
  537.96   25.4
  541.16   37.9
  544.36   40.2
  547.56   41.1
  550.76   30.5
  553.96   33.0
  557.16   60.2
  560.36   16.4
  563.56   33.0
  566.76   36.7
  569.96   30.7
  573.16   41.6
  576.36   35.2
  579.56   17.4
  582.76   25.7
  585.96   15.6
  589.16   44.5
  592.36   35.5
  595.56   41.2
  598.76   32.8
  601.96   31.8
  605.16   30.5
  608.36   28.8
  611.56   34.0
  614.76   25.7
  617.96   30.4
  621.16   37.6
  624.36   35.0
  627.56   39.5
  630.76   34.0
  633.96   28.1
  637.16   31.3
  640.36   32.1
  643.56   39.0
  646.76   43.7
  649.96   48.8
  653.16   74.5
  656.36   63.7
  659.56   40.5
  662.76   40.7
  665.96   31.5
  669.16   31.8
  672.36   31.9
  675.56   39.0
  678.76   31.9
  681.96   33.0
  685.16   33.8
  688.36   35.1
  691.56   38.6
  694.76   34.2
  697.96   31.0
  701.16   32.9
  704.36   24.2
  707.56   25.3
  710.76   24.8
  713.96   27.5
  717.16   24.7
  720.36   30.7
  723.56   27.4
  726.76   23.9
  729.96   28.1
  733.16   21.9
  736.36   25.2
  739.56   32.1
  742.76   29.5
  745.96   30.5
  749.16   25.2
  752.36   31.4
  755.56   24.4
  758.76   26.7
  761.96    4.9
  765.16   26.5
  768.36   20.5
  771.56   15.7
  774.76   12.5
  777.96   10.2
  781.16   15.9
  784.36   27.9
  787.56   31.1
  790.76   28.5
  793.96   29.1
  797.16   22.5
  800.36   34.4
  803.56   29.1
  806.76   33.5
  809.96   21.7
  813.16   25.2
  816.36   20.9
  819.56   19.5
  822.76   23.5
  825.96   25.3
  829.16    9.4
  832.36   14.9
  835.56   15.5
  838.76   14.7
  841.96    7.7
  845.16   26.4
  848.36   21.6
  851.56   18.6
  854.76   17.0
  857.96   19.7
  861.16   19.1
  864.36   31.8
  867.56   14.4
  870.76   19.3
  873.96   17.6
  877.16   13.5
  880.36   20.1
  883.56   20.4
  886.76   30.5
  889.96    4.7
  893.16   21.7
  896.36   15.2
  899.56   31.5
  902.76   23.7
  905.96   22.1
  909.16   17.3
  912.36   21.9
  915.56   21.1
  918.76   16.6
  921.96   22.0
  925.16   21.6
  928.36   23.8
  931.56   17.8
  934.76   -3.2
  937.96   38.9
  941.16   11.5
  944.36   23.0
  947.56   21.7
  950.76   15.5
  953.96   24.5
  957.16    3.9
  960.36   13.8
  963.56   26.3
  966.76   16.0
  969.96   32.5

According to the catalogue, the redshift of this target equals 3.217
